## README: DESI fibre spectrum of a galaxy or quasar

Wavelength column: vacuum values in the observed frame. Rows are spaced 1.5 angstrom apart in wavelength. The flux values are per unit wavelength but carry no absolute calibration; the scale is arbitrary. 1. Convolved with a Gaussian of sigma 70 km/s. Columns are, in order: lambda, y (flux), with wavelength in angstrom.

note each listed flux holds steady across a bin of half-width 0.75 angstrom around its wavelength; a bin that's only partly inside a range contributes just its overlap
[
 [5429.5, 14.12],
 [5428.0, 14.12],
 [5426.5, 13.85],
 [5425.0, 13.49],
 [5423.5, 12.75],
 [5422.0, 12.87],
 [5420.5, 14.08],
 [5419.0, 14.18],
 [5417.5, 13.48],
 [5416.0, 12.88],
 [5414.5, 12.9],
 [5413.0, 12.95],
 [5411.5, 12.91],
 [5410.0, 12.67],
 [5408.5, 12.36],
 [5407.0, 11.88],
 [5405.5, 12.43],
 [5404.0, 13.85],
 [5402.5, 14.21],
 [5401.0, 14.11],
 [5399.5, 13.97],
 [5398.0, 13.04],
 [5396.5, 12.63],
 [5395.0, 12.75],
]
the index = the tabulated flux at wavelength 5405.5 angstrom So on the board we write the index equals 12.43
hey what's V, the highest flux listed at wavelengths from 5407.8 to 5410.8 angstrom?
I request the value 12.67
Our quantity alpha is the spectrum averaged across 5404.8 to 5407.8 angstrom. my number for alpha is 12.2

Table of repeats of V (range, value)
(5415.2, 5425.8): 14.18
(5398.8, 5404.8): 14.21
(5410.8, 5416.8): 12.95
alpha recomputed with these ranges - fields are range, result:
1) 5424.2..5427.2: 13.7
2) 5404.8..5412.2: 12.4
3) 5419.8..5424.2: 13.2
